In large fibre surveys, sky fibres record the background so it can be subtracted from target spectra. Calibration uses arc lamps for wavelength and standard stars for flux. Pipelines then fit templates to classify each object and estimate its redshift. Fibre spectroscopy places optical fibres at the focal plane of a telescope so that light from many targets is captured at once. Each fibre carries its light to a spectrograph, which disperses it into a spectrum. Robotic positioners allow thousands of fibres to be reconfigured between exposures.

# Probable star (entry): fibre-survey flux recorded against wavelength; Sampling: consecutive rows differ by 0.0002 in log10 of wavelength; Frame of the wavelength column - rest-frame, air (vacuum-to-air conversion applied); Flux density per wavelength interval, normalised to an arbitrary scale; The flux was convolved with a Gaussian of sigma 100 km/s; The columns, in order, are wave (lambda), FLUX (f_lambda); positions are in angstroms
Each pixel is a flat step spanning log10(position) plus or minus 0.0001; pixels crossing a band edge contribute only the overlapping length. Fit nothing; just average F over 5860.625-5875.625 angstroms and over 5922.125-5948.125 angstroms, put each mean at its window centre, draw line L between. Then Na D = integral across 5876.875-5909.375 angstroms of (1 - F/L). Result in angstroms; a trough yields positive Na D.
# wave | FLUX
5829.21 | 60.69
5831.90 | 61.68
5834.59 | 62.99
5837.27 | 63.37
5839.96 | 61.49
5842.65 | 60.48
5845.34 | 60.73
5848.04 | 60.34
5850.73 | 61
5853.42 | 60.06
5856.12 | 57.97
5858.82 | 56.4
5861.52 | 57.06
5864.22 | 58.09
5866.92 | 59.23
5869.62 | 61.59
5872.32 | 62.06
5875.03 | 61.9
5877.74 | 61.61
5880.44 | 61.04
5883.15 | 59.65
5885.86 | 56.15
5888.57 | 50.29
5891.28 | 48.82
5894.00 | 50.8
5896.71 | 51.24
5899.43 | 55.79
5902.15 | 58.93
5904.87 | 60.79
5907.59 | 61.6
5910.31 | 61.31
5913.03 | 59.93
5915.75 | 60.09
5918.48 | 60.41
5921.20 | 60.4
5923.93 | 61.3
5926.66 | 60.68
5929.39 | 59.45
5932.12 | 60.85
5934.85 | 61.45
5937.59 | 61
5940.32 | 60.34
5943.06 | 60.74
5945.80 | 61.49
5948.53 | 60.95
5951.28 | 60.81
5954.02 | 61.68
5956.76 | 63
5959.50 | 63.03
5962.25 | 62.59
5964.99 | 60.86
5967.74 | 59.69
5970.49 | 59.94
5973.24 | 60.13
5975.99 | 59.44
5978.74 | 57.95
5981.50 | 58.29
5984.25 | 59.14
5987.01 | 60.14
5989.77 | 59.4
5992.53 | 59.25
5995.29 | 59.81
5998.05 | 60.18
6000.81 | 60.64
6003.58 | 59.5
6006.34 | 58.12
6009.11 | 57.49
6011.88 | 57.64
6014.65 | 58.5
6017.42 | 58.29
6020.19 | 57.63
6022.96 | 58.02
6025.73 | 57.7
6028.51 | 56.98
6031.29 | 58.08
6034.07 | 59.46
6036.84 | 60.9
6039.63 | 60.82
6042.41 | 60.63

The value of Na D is 2.1 angstroms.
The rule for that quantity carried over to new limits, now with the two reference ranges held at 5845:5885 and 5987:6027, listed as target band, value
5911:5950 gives -0.86 angstroms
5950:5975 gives -0.91 angstroms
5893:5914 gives 0.68 angstroms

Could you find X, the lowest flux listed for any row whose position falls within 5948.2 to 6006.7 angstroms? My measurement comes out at 57.95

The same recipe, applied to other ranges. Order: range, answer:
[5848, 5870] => 56.4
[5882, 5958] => 48.82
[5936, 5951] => 60.34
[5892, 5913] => 50.8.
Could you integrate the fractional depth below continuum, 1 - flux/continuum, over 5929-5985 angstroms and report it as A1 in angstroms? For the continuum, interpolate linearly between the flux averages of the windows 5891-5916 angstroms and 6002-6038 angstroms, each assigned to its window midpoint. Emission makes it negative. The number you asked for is -2.87 angstroms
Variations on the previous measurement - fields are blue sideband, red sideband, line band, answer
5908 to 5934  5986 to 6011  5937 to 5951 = -0.2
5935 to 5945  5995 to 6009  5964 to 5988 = 0.2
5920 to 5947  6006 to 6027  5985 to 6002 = -0.3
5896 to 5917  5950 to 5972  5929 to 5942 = -0.1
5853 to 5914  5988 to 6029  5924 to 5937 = -0.6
